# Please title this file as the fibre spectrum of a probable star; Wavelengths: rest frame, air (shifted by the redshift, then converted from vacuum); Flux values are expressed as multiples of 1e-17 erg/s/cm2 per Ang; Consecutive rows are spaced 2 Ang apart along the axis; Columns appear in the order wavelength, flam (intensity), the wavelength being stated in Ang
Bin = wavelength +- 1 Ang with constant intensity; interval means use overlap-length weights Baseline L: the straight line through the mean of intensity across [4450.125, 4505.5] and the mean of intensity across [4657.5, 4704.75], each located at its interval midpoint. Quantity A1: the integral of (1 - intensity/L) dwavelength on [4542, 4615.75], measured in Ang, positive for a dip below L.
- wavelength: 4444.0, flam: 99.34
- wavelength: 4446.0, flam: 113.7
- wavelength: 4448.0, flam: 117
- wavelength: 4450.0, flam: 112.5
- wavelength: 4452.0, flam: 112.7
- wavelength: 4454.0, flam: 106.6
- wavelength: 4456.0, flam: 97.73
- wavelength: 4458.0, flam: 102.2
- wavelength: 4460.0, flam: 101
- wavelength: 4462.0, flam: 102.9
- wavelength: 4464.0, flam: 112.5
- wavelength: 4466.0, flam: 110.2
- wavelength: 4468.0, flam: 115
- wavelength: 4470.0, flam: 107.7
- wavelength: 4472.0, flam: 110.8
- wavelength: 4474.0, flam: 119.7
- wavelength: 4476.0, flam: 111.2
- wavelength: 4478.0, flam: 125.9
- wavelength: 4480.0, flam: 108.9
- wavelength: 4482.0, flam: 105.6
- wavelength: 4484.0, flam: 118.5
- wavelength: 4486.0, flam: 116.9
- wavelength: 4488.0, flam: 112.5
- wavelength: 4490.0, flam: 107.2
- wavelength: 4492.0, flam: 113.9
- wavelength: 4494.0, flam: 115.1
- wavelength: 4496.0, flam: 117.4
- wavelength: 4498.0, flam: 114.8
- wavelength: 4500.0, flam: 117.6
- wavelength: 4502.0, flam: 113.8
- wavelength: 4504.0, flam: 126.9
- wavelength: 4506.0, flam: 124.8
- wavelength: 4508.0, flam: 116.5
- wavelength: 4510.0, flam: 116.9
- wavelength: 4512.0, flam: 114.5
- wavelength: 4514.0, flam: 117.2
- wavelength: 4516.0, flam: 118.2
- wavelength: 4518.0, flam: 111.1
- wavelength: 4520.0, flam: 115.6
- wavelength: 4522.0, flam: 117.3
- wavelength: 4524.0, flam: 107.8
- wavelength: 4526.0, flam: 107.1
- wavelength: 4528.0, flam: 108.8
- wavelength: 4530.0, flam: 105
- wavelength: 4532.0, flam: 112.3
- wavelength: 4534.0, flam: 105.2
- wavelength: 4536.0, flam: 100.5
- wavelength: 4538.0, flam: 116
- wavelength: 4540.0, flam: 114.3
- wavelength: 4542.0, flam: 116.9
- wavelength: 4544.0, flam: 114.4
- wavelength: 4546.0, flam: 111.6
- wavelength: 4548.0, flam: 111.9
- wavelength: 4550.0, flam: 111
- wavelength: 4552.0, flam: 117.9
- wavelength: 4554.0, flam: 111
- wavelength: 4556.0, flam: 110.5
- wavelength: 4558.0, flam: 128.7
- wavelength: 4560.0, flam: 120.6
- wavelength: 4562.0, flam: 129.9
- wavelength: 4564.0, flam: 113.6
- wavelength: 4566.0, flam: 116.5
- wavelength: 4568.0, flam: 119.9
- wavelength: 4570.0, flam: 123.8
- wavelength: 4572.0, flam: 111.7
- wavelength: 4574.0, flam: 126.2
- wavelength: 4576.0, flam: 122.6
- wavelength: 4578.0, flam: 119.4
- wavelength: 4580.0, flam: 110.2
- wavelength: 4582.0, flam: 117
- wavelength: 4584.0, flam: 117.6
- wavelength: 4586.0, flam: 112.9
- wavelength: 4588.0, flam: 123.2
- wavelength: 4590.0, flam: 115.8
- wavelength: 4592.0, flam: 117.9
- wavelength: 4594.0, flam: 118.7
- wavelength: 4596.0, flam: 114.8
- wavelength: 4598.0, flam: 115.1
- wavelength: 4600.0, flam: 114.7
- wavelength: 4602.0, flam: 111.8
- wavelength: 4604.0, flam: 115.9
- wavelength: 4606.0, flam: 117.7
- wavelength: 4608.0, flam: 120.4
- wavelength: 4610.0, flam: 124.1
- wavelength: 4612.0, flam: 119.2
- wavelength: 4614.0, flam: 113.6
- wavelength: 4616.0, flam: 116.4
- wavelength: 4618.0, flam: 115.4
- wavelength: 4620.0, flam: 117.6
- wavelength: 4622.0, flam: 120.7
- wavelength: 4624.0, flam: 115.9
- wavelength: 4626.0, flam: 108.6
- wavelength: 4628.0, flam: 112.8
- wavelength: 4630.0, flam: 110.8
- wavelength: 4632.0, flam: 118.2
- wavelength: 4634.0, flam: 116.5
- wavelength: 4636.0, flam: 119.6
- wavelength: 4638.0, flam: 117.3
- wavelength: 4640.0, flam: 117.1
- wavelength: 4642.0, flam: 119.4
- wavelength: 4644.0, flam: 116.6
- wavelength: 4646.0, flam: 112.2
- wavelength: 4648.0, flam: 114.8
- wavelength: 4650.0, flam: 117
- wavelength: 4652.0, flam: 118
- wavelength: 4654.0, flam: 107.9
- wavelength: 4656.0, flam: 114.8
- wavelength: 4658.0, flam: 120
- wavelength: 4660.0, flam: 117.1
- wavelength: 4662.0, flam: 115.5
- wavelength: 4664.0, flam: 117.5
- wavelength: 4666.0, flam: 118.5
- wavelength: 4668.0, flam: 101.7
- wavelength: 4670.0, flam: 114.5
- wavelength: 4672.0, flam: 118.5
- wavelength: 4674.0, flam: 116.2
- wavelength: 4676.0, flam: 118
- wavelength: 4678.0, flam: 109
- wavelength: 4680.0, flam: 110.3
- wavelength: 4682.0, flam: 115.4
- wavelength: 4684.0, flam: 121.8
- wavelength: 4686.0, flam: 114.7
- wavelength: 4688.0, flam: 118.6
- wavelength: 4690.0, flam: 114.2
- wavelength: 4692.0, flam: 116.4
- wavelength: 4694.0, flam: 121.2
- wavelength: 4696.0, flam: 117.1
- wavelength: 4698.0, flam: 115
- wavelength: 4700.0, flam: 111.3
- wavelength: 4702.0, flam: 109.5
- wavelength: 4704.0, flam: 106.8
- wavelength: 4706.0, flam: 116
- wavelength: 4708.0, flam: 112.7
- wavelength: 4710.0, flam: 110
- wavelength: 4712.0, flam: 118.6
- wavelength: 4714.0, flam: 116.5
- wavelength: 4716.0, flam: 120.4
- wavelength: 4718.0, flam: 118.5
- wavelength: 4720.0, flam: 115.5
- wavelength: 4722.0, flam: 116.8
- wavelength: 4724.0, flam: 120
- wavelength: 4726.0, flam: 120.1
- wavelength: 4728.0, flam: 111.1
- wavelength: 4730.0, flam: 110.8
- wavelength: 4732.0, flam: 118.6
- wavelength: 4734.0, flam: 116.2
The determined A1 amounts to -2.4 Ang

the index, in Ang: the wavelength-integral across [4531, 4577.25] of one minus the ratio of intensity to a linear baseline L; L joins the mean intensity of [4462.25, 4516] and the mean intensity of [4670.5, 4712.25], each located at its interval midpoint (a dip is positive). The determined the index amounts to -0.43 Ang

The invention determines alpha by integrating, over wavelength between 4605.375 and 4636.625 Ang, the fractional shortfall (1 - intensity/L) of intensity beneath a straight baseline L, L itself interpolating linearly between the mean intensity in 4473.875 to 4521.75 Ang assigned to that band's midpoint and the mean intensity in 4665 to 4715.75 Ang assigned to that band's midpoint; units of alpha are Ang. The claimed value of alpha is -0.4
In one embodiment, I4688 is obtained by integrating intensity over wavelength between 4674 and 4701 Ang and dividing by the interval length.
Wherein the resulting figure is 116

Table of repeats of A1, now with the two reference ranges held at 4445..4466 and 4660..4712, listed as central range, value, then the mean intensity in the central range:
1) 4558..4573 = -1.21 Ang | 120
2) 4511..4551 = -0.62 Ang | 112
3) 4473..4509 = -2.30 Ang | 116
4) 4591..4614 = -1.02 Ang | 117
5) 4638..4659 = -0.44 Ang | 116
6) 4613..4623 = -0.37 Ang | 117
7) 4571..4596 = -1.35 Ang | 118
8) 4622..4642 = -0.47 Ang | 116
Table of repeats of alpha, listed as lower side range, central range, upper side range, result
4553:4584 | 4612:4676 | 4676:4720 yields 0.5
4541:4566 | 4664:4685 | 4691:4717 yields 0.1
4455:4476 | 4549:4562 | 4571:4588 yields -0.2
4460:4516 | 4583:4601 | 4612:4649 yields -0.2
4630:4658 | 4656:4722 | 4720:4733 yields 0.5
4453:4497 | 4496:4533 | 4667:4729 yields -1.1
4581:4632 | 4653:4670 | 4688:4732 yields 0.2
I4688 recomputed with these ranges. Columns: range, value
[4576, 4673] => 116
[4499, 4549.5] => 114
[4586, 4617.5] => 117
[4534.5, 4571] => 116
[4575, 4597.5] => 117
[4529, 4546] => 111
